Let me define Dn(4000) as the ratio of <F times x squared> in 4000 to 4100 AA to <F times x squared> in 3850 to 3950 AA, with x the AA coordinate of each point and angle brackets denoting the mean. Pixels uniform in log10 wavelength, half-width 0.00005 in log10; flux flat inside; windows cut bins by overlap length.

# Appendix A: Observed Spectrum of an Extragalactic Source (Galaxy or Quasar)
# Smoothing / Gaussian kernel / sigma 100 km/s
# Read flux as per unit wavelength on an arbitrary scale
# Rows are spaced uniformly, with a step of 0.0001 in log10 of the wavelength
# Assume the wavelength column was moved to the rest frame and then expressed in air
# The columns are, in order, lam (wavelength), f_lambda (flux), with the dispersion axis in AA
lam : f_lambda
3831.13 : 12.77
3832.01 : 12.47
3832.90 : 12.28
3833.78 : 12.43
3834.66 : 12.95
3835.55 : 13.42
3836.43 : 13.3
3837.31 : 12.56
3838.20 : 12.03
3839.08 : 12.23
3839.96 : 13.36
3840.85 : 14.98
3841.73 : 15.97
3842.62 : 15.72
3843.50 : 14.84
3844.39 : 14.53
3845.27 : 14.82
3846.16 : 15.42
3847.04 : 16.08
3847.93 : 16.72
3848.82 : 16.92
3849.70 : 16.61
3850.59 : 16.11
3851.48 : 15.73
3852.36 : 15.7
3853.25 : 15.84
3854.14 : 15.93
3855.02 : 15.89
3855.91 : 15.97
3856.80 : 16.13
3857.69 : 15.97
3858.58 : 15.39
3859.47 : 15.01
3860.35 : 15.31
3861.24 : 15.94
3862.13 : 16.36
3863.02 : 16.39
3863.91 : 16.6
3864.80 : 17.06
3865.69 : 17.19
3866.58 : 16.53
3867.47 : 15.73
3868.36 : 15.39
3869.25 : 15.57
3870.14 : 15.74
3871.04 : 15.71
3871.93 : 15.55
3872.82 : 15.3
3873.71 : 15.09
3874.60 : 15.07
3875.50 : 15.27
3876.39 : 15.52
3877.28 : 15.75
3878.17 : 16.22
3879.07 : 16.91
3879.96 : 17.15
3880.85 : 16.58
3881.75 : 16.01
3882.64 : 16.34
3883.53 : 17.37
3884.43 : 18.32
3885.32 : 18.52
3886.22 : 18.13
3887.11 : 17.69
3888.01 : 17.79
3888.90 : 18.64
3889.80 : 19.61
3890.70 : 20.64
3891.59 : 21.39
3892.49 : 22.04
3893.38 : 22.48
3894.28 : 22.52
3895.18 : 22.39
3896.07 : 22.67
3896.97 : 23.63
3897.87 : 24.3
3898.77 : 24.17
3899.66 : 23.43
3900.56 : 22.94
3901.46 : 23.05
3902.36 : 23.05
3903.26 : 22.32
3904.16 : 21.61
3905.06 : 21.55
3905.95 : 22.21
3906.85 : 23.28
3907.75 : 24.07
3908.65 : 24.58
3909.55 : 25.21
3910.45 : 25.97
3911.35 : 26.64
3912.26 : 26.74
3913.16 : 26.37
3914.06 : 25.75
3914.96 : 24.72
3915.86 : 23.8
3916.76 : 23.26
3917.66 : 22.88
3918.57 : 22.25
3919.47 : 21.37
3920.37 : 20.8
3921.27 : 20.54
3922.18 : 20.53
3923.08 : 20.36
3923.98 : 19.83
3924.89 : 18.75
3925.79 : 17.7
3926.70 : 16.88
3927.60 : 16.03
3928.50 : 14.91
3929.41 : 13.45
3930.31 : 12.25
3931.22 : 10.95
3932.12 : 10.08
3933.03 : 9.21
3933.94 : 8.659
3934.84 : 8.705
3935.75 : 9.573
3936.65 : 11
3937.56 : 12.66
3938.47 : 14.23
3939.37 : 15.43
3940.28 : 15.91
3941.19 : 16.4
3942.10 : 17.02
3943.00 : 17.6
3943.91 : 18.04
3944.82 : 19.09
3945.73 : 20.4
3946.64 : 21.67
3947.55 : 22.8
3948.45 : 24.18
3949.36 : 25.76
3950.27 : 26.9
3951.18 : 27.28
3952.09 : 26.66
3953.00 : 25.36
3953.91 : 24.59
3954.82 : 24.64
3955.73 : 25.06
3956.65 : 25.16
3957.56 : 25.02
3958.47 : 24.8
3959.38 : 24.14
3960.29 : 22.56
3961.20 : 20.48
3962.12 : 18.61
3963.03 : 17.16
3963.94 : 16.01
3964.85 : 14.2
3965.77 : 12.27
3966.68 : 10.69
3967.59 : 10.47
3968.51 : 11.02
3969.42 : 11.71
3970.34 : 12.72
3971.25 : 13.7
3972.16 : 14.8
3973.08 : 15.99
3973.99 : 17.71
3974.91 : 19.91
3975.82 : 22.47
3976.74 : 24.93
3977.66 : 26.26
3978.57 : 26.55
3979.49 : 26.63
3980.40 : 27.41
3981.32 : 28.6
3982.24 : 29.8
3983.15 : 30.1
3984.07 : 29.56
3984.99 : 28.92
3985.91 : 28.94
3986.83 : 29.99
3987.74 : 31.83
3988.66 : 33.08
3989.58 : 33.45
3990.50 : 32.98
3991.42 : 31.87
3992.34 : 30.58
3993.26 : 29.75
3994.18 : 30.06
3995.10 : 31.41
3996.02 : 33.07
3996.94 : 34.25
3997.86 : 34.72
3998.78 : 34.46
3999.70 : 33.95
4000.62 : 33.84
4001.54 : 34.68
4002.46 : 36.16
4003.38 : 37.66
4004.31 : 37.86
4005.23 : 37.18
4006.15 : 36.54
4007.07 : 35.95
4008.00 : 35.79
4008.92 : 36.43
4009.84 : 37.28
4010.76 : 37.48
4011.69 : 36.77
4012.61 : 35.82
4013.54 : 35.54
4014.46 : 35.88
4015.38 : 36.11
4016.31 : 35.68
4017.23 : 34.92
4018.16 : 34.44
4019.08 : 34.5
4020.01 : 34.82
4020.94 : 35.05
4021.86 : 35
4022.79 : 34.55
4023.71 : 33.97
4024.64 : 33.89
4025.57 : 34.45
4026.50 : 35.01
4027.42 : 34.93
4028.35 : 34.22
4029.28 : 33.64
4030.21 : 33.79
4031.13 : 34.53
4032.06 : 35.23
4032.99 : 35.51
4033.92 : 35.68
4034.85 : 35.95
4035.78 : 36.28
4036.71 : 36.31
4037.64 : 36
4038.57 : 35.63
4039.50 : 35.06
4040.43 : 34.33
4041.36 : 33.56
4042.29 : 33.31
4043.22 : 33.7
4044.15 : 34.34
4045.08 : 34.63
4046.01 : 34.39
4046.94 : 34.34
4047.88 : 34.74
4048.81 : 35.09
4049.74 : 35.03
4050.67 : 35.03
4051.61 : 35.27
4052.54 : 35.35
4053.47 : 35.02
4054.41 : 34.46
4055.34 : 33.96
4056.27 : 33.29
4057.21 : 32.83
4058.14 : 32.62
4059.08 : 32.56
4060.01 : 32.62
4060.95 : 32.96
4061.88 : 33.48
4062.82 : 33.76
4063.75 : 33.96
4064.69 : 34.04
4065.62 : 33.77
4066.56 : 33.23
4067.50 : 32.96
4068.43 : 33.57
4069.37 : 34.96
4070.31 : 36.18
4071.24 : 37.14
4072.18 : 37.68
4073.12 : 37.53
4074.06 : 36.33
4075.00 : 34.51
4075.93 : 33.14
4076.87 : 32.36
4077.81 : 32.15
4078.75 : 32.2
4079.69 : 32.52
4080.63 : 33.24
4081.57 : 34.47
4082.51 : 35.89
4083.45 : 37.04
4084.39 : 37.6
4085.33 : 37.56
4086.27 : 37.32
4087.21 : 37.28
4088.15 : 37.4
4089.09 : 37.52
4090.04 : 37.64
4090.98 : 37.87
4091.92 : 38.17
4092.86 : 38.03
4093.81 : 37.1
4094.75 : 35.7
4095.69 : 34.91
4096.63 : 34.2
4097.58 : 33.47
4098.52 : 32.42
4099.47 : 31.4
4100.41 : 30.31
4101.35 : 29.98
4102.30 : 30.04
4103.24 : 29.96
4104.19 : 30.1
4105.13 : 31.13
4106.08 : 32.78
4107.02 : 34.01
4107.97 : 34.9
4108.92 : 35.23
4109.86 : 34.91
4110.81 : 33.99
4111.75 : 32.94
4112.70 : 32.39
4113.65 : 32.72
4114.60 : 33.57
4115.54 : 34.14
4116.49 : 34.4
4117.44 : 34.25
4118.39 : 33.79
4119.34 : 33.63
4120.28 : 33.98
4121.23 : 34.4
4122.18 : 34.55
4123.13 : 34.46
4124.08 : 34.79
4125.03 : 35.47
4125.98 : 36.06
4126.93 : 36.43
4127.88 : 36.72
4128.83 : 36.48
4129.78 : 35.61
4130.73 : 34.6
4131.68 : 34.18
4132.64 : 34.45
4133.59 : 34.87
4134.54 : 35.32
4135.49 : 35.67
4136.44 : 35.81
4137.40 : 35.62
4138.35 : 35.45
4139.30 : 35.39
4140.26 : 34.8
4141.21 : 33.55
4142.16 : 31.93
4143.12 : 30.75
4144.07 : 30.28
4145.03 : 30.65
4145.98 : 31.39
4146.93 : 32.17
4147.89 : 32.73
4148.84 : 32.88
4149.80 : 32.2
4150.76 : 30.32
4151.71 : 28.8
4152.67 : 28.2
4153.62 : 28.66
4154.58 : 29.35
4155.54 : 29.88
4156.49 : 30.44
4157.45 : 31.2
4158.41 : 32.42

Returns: 2.04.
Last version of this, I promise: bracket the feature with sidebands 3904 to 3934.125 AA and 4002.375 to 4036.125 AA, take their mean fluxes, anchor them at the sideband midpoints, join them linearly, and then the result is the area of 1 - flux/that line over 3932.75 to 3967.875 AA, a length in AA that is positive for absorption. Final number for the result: 8.7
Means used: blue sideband 20.2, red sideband 35.5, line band 18.8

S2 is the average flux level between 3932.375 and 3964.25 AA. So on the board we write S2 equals 19.5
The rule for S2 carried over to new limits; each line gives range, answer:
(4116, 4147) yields 34.3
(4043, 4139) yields 34.5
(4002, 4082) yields 34.8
